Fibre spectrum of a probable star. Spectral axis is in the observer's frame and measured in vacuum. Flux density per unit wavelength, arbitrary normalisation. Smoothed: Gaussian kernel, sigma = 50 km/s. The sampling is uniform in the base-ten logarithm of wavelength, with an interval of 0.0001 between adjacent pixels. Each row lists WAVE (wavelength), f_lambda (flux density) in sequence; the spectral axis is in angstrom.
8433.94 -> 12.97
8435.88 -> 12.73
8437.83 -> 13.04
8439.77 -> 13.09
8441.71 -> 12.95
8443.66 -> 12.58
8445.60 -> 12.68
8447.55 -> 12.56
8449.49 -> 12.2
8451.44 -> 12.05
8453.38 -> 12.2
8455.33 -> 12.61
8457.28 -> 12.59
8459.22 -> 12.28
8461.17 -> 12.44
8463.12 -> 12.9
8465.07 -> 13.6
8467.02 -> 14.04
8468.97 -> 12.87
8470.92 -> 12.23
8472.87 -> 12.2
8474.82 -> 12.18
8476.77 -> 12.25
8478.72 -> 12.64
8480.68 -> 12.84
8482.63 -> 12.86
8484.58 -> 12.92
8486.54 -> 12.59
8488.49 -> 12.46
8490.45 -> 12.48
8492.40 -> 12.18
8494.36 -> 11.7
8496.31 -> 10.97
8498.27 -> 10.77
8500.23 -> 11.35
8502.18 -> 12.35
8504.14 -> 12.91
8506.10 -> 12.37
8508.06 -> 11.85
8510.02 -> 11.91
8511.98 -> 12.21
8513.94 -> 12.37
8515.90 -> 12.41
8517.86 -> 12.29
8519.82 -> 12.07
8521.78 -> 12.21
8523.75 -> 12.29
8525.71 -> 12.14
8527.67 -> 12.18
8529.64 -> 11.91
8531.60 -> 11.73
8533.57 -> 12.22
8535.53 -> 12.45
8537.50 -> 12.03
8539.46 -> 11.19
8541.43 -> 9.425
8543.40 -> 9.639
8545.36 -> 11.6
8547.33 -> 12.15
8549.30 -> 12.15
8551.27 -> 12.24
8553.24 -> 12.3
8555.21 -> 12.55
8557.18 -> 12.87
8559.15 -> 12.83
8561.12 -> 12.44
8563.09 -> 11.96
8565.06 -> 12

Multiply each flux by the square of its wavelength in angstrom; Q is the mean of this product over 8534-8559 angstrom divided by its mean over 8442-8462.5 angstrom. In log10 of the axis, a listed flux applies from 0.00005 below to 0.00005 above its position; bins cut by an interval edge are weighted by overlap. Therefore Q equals 1.0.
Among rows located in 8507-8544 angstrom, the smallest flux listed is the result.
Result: 9.425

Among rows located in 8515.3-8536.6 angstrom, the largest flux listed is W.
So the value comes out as 12.45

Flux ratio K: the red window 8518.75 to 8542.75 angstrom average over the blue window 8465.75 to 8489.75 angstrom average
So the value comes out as 0.9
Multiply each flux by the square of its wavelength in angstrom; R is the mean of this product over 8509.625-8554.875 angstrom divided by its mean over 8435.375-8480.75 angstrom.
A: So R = 0.96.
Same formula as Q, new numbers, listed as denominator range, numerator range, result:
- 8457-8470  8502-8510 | 0.96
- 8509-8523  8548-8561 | 1.03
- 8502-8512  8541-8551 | 0.92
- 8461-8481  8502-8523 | 0.97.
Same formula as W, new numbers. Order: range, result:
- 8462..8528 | 14.04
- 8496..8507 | 12.91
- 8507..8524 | 12.41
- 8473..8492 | 12.92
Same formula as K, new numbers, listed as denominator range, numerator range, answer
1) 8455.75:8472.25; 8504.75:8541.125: 0.94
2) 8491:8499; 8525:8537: 1.05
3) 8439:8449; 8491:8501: 0.90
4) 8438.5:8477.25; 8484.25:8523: 0.96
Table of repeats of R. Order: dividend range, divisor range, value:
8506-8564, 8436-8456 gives 0.97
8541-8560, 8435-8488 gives 0.95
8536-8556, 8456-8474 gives 0.92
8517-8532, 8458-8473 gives 0.96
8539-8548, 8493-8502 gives 0.96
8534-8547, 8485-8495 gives 0.92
